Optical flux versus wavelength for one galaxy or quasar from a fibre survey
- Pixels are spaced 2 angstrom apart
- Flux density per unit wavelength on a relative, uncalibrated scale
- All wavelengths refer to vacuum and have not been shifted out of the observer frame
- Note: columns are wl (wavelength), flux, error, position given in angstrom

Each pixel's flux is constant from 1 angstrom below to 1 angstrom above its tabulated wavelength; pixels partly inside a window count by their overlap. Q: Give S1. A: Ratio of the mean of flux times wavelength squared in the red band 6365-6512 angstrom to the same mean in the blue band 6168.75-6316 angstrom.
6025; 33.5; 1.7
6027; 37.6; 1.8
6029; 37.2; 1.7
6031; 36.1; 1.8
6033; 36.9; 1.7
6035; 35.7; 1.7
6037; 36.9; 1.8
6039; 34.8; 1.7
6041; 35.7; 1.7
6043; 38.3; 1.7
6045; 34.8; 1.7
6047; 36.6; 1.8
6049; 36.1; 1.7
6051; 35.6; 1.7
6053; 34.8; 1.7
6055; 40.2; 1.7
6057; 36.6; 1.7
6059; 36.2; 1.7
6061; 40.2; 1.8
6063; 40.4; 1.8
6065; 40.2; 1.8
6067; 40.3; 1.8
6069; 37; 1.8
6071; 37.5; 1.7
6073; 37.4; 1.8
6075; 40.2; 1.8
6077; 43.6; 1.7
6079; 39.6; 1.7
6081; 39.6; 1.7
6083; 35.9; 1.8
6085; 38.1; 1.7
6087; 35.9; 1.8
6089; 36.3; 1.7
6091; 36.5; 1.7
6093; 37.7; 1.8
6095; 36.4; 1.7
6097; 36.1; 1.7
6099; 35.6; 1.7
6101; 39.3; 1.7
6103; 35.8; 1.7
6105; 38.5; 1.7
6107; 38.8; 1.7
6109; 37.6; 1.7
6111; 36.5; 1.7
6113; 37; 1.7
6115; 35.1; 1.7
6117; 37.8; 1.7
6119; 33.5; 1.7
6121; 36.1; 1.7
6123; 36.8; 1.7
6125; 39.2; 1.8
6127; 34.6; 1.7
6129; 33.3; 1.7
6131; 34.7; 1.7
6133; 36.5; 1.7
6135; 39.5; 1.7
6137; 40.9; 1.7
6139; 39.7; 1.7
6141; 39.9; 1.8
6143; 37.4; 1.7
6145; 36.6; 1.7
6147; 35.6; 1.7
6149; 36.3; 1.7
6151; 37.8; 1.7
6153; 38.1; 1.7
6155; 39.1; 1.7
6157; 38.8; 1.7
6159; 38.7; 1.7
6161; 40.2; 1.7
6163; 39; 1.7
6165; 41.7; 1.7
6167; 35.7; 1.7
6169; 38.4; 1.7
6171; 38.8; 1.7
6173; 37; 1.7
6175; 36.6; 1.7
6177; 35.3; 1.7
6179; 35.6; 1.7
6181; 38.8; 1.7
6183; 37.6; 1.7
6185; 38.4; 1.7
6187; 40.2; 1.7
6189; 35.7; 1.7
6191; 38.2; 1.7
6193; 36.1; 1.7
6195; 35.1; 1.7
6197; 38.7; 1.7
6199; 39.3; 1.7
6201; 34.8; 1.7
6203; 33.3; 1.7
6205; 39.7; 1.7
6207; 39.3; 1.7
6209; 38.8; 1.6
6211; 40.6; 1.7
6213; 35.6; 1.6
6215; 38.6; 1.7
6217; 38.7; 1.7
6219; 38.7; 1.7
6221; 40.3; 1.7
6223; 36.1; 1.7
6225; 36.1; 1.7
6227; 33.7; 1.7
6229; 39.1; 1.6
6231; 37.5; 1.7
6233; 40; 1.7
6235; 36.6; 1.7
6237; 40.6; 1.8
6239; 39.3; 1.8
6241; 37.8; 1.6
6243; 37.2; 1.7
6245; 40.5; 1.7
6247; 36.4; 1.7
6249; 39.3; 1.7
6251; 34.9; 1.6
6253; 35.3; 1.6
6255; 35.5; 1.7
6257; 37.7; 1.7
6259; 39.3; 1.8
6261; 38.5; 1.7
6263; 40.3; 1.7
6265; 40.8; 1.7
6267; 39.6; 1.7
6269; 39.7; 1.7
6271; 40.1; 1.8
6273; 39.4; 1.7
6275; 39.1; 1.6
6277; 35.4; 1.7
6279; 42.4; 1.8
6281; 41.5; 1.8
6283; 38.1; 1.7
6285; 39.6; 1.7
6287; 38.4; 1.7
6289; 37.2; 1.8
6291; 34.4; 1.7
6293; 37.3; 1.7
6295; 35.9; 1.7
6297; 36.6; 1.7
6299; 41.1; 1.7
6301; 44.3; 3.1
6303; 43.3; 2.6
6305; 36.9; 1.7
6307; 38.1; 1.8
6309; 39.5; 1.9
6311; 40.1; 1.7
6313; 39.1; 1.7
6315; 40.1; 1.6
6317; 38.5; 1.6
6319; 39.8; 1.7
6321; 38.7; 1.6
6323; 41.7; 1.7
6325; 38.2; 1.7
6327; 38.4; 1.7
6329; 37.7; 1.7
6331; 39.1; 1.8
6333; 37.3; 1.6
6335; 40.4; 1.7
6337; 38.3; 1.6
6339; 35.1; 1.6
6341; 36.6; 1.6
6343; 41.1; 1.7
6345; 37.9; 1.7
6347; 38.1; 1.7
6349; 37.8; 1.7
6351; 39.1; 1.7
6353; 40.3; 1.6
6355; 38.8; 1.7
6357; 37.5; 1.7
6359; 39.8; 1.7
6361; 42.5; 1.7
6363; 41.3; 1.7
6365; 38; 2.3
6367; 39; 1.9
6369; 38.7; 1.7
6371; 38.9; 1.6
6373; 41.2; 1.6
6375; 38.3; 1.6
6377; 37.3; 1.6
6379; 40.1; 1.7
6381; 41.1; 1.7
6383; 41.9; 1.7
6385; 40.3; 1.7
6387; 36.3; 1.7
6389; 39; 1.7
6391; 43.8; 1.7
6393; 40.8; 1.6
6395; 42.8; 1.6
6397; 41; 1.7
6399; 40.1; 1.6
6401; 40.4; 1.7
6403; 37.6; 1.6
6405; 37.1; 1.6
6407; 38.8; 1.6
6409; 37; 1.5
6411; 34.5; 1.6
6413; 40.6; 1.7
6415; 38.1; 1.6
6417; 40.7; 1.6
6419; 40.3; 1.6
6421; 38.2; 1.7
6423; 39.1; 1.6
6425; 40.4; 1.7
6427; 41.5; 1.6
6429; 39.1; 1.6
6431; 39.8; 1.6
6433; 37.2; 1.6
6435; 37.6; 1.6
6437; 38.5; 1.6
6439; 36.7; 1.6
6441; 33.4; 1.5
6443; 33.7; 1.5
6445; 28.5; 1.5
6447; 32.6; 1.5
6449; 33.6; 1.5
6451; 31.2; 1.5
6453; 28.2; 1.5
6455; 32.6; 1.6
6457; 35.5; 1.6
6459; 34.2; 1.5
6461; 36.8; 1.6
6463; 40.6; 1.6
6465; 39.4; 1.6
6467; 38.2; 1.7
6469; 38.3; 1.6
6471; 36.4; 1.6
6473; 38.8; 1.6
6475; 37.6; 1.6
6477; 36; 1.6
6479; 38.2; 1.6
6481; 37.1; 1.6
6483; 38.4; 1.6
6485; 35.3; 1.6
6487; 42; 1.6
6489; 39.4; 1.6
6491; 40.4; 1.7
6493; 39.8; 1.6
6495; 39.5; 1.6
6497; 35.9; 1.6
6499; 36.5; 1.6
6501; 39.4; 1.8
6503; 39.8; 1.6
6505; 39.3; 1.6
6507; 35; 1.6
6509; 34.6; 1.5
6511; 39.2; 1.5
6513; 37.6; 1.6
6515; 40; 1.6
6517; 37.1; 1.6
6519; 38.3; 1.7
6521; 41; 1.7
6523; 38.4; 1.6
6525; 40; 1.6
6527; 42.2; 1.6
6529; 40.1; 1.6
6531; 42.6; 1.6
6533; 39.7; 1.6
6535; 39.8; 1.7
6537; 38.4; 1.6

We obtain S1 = 1.06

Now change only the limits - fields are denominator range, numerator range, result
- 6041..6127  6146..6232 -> 1.04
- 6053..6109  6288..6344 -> 1.10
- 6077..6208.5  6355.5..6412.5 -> 1.14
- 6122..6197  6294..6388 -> 1.10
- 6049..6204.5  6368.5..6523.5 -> 1.12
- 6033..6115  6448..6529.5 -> 1.15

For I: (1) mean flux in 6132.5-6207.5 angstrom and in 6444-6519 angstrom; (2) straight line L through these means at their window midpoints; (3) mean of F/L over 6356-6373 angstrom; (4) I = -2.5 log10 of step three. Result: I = -0.066 mag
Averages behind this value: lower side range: 37.9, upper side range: 36.9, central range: 39.6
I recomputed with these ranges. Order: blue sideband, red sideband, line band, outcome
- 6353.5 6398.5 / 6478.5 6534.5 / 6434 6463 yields 0.16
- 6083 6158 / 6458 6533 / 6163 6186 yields -0.01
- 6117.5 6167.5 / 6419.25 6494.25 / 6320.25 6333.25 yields -0.05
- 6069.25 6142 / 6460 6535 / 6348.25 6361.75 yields -0.03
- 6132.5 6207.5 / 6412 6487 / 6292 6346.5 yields -0.05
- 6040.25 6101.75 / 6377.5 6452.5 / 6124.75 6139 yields 0.02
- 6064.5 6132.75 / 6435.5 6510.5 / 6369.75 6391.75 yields -0.09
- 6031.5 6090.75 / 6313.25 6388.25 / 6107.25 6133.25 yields 0.05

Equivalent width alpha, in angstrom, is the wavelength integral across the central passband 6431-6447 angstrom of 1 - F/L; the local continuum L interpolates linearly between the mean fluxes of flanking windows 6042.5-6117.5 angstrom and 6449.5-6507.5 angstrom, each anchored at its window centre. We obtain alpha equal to 0.9 angstrom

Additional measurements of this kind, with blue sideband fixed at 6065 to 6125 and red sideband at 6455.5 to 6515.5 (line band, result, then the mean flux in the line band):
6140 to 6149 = 0.1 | 37.3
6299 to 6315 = -1.1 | 40.2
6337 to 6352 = -0.1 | 38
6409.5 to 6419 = -0.2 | 38.6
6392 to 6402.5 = -0.8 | 40.9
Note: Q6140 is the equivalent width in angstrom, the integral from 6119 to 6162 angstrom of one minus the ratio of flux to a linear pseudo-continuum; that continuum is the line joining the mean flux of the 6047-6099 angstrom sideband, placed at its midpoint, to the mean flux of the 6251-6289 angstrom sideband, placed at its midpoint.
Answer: 0.7 angstrom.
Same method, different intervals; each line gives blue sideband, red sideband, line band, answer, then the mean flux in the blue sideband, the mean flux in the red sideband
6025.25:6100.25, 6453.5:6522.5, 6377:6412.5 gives -1.7 angstrom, 37.4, 37.8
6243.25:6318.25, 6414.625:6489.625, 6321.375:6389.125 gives -1.9 angstrom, 38.8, 36.9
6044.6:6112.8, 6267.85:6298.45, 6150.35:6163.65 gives -0.3 angstrom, 37.7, 38.4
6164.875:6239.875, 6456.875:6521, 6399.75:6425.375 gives -0.5 angstrom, 37.7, 38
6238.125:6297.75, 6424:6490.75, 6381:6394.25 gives -1.2 angstrom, 38.3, 36.6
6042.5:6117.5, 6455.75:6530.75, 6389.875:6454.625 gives 1.1 angstrom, 37.6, 38.3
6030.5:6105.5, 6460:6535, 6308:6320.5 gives -0.4 angstrom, 37.5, 38.6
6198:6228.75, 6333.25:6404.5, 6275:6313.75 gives -0.4 angstrom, 37.6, 39.4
